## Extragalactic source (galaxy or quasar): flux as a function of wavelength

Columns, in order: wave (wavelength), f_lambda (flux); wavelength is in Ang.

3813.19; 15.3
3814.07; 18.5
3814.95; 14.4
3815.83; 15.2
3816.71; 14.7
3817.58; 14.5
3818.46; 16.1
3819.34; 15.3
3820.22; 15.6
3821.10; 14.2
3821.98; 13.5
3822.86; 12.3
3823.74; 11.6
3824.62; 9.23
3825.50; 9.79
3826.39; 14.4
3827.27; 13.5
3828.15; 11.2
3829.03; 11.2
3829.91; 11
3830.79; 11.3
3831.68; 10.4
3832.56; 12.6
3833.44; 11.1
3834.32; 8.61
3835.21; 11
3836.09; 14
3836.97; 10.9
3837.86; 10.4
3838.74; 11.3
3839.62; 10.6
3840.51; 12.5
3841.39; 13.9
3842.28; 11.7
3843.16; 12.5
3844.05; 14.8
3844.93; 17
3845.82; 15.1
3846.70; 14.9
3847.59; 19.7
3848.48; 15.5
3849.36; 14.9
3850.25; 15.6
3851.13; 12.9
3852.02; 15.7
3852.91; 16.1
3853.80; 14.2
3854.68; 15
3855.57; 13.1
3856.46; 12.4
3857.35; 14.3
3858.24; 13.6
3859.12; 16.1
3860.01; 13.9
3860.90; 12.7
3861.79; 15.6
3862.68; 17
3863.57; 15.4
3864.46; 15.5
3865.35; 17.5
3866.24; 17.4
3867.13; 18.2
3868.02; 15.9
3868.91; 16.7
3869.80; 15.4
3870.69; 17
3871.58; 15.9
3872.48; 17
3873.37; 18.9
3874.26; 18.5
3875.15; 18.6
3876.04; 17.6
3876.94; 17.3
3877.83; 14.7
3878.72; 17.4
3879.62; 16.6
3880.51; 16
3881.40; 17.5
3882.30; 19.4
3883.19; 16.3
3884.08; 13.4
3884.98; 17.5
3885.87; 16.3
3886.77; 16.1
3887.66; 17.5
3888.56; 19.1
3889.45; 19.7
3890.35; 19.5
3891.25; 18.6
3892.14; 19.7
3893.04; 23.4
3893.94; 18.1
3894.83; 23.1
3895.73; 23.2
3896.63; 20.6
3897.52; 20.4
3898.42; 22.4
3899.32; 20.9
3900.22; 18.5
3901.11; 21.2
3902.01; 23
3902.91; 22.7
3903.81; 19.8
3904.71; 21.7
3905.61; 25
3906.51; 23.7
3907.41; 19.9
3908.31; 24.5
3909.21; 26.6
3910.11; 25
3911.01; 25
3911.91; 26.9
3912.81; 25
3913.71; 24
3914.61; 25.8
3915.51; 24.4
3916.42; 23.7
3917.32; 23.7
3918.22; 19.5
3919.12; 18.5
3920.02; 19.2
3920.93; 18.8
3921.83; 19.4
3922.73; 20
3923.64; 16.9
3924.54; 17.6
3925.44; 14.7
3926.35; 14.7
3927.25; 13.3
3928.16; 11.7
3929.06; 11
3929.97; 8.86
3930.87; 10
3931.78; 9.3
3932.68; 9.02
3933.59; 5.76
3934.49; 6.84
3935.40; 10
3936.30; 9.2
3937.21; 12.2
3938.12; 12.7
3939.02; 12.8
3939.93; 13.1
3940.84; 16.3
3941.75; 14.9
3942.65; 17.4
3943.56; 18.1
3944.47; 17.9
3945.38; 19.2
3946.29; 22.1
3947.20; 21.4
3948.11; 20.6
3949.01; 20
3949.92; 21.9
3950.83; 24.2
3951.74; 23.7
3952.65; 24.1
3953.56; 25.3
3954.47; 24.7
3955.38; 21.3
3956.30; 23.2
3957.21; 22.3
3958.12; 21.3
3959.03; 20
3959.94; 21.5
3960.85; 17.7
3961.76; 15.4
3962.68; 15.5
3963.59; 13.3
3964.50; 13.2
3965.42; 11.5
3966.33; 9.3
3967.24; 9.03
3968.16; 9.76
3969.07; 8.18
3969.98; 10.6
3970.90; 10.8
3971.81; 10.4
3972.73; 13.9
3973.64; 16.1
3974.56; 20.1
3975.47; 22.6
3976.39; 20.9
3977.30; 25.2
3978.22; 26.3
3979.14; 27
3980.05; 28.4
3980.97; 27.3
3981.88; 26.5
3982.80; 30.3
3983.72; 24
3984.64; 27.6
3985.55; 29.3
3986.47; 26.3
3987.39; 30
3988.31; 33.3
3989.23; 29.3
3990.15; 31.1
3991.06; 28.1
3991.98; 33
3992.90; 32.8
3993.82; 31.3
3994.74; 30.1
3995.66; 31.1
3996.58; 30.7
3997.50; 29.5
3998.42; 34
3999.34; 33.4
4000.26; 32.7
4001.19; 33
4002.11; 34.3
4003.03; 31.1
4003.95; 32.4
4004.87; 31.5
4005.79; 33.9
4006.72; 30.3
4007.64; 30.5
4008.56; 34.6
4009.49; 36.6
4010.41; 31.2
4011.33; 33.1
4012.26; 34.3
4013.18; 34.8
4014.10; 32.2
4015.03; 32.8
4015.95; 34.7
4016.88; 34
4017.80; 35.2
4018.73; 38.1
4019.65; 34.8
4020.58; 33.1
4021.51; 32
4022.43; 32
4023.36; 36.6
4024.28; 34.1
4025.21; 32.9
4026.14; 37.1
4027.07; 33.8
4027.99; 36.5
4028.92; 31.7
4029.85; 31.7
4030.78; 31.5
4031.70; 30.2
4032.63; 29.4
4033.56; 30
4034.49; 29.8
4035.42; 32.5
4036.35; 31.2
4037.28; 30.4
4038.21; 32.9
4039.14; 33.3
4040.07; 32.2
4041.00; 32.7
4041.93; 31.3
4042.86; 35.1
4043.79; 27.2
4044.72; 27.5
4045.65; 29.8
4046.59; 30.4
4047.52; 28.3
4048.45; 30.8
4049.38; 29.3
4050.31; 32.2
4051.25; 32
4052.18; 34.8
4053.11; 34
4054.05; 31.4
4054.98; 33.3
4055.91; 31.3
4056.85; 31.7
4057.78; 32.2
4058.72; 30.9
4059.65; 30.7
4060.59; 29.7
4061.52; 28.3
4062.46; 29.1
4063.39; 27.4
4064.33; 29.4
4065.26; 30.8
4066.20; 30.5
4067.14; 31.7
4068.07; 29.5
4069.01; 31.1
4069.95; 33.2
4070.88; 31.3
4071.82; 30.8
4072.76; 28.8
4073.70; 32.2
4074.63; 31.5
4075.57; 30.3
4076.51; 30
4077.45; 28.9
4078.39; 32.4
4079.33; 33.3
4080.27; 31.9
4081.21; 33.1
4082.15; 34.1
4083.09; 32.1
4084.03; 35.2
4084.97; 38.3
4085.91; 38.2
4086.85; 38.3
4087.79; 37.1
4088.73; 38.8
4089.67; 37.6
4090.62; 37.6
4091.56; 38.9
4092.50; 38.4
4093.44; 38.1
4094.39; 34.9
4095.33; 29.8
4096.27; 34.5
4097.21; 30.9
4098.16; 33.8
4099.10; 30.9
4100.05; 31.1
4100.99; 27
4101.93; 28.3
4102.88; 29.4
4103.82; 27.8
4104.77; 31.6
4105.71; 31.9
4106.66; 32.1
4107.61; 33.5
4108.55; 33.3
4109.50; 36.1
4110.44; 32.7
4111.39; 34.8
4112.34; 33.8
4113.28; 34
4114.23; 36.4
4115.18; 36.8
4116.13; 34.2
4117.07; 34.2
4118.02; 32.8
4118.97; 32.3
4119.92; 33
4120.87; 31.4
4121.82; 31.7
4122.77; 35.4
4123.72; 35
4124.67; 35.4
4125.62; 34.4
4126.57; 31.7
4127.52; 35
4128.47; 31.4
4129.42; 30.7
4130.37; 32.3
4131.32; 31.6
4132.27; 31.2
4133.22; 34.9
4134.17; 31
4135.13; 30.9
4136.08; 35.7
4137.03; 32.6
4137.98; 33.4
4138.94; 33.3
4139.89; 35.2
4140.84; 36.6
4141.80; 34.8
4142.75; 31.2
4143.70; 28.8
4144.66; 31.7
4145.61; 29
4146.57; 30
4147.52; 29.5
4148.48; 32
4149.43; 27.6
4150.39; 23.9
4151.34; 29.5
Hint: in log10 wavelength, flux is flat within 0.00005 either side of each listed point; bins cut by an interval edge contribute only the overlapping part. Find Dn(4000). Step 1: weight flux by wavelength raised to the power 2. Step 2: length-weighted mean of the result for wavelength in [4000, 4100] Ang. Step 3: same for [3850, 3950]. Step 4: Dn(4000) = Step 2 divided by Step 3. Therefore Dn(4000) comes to 2.00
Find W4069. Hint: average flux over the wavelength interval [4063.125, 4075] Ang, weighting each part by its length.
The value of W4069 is 30.7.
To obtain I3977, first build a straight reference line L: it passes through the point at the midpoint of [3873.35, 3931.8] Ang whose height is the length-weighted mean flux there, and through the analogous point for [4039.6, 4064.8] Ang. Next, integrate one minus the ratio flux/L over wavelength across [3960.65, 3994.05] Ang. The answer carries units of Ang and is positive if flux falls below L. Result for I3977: 5.1 Ang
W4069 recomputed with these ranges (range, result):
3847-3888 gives 16.1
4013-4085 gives 31.9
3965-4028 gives 28.3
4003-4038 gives 33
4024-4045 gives 32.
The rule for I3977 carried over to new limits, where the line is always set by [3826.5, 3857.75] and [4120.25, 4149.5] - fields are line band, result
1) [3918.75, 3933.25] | 3.2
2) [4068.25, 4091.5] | -3.8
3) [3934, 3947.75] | 3.3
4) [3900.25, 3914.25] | -4.8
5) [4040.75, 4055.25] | -2.4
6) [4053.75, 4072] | -1.9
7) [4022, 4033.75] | -3.5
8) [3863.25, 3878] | -1.9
